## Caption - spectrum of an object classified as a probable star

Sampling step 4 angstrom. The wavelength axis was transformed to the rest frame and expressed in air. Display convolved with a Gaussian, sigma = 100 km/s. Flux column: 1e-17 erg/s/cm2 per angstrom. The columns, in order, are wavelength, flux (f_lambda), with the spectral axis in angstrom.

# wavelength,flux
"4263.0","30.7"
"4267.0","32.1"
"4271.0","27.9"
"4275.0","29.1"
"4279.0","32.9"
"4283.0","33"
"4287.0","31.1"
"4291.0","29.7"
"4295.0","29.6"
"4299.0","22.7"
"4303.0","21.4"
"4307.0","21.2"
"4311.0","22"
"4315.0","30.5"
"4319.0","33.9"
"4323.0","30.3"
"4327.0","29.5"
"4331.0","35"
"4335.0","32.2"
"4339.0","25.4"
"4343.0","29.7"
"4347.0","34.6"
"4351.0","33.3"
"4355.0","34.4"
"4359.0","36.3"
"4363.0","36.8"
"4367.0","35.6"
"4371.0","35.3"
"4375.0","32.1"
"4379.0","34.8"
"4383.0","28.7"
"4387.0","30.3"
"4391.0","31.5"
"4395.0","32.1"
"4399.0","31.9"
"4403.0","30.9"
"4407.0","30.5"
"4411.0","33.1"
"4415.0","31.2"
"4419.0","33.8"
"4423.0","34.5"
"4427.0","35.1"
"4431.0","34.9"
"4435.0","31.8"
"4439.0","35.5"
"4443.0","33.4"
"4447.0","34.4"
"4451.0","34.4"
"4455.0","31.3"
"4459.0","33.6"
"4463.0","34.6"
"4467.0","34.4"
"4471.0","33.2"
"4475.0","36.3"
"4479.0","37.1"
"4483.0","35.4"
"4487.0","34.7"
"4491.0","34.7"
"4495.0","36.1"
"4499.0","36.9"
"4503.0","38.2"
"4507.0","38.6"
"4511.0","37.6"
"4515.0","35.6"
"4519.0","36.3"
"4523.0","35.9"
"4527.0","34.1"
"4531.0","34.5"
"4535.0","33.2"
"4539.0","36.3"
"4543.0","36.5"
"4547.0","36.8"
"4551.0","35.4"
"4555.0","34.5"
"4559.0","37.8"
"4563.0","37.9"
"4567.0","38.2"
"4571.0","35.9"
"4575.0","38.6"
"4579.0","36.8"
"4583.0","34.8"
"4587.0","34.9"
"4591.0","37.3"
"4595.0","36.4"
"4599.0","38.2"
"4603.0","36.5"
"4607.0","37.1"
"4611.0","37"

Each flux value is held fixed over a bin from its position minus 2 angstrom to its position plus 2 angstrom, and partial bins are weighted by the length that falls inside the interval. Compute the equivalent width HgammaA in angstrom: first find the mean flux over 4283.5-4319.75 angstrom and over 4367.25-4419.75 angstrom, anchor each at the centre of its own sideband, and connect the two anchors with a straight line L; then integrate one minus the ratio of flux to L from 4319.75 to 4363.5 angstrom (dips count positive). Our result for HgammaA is -4.8 angstrom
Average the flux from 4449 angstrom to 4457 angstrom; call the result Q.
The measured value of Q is 32.9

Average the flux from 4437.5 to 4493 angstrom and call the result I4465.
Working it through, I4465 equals 34.5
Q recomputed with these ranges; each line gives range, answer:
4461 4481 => 35.1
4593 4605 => 37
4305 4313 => 21.6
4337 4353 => 30.8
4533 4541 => 34.8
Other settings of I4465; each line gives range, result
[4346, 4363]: 34.9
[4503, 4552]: 36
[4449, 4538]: 35.3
